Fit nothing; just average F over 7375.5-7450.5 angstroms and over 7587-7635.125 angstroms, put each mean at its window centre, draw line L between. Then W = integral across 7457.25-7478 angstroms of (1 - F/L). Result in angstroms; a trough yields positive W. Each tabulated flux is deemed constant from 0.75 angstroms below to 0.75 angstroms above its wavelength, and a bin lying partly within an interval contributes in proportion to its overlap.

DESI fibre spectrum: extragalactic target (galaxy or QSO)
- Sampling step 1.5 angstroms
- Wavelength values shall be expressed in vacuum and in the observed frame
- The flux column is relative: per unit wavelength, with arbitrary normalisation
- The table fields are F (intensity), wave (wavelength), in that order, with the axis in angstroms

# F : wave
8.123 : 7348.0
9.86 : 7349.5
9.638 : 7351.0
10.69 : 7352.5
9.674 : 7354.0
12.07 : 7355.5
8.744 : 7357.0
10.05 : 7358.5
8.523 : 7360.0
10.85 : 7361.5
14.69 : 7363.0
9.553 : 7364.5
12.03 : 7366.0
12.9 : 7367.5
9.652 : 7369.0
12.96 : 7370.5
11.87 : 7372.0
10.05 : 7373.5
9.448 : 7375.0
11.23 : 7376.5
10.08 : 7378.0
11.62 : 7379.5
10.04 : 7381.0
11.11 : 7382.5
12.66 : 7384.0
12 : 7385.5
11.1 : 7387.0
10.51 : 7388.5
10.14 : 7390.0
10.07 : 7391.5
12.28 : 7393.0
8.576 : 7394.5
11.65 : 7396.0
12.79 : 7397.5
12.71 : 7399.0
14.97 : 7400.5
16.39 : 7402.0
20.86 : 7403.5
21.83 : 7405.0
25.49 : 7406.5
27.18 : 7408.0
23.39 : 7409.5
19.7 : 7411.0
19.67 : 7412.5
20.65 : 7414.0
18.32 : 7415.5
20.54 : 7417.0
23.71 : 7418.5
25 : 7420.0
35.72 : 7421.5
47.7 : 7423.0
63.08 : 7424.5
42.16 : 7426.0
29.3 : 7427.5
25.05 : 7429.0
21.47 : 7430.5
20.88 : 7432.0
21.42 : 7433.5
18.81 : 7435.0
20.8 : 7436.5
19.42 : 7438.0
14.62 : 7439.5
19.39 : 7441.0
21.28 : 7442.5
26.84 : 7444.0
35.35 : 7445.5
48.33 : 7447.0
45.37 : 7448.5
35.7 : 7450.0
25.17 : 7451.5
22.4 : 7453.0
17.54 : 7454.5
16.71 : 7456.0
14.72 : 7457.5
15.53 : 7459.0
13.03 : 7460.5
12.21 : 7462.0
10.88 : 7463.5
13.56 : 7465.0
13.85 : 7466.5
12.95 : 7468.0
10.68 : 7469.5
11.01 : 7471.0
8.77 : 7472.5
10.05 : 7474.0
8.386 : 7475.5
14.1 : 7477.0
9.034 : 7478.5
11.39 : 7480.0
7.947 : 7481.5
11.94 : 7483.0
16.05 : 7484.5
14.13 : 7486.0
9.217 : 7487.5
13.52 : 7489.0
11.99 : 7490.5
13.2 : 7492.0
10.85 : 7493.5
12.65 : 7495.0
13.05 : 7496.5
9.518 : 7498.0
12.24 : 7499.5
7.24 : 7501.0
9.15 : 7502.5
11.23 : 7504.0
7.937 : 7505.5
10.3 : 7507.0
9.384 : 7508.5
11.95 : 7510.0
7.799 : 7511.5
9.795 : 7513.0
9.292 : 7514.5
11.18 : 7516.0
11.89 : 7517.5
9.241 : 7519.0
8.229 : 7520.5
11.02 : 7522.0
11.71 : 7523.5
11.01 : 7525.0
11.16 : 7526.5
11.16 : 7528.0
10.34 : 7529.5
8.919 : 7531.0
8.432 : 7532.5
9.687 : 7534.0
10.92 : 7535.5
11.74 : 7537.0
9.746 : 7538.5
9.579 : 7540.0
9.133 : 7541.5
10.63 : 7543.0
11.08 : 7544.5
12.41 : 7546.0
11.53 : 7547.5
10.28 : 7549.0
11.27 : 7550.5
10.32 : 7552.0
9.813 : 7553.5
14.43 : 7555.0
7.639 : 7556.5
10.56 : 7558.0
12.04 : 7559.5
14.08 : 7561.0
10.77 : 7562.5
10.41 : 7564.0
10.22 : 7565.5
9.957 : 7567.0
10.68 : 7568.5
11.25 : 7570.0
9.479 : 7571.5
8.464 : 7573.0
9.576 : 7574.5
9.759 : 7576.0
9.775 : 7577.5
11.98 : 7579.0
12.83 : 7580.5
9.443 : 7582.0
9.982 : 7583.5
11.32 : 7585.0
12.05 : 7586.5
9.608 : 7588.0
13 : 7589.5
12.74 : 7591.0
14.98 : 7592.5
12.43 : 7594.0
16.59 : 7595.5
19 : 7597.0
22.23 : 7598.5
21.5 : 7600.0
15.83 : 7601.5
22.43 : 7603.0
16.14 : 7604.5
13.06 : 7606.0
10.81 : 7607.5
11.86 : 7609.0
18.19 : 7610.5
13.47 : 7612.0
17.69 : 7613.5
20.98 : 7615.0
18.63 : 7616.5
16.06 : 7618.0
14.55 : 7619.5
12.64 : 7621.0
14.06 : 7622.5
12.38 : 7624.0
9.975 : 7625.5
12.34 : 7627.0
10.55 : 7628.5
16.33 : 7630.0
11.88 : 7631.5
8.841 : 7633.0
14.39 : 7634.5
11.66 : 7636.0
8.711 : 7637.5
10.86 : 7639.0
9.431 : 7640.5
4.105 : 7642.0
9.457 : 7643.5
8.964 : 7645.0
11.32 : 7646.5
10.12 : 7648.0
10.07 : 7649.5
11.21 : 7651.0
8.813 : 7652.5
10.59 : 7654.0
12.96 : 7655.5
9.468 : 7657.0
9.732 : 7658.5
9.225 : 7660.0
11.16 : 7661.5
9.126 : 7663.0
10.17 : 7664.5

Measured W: 8.2 angstroms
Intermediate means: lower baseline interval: 21.7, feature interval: 12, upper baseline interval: 14.8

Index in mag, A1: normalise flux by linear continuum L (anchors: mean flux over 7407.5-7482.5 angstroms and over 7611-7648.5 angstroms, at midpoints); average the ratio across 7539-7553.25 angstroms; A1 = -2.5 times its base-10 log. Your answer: 0.49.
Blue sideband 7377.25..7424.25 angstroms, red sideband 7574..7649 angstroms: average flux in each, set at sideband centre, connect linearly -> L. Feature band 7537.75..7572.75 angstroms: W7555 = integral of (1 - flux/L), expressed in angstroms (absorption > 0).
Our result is 9.08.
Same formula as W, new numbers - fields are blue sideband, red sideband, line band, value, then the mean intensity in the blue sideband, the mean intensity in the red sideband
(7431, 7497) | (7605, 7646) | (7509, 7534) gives 8.7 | 17.2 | 12.7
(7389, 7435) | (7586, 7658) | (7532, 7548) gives 6.1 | 22.6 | 13.2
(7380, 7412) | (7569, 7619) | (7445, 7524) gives 2.8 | 15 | 14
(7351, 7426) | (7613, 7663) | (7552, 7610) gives 0.7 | 16.4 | 11.7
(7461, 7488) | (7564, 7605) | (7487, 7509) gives 1.9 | 11.5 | 13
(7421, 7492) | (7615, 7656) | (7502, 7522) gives 8.9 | 20.5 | 11.7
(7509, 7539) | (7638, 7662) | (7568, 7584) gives -0.3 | 10.3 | 9.82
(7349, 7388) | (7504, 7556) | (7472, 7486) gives -0.7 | 10.9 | 10.4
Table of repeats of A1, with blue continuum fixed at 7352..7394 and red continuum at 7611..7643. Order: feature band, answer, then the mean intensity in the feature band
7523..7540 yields 0.17 mag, 10.4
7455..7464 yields -0.21 mag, 14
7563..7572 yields 0.19 mag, 10.4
